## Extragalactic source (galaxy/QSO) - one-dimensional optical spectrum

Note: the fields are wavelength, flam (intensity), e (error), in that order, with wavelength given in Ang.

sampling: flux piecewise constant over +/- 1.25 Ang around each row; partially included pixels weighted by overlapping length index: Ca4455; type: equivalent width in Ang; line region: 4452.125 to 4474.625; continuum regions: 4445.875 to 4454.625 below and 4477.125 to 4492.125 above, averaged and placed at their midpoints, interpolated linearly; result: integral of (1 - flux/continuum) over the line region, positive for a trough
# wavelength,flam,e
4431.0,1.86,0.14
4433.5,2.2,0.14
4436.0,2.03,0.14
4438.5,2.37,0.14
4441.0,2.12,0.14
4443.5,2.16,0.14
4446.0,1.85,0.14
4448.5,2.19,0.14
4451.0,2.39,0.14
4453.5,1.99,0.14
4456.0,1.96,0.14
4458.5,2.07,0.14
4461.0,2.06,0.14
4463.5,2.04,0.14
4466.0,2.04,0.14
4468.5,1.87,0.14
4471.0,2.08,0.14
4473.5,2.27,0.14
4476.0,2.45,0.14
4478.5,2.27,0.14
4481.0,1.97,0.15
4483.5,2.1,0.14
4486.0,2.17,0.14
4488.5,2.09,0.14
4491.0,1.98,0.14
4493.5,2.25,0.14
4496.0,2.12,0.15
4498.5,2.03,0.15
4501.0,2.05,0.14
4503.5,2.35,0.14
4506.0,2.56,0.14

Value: 0.86 Ang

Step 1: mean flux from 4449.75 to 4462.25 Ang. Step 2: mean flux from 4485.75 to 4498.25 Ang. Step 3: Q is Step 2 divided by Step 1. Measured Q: 1.01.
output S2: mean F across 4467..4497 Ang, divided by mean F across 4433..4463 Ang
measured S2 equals 1.01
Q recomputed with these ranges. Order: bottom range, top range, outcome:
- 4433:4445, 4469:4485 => 1.00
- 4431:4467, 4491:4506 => 1.04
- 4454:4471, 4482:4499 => 1.05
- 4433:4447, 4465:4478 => 1.01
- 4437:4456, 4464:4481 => 1.00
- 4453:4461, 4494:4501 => 1.04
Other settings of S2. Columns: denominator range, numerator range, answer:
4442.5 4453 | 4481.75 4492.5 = 0.98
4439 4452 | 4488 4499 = 0.98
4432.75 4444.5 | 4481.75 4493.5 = 0.96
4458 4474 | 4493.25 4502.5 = 1.03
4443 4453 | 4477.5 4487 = 0.99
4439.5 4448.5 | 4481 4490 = 1.01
